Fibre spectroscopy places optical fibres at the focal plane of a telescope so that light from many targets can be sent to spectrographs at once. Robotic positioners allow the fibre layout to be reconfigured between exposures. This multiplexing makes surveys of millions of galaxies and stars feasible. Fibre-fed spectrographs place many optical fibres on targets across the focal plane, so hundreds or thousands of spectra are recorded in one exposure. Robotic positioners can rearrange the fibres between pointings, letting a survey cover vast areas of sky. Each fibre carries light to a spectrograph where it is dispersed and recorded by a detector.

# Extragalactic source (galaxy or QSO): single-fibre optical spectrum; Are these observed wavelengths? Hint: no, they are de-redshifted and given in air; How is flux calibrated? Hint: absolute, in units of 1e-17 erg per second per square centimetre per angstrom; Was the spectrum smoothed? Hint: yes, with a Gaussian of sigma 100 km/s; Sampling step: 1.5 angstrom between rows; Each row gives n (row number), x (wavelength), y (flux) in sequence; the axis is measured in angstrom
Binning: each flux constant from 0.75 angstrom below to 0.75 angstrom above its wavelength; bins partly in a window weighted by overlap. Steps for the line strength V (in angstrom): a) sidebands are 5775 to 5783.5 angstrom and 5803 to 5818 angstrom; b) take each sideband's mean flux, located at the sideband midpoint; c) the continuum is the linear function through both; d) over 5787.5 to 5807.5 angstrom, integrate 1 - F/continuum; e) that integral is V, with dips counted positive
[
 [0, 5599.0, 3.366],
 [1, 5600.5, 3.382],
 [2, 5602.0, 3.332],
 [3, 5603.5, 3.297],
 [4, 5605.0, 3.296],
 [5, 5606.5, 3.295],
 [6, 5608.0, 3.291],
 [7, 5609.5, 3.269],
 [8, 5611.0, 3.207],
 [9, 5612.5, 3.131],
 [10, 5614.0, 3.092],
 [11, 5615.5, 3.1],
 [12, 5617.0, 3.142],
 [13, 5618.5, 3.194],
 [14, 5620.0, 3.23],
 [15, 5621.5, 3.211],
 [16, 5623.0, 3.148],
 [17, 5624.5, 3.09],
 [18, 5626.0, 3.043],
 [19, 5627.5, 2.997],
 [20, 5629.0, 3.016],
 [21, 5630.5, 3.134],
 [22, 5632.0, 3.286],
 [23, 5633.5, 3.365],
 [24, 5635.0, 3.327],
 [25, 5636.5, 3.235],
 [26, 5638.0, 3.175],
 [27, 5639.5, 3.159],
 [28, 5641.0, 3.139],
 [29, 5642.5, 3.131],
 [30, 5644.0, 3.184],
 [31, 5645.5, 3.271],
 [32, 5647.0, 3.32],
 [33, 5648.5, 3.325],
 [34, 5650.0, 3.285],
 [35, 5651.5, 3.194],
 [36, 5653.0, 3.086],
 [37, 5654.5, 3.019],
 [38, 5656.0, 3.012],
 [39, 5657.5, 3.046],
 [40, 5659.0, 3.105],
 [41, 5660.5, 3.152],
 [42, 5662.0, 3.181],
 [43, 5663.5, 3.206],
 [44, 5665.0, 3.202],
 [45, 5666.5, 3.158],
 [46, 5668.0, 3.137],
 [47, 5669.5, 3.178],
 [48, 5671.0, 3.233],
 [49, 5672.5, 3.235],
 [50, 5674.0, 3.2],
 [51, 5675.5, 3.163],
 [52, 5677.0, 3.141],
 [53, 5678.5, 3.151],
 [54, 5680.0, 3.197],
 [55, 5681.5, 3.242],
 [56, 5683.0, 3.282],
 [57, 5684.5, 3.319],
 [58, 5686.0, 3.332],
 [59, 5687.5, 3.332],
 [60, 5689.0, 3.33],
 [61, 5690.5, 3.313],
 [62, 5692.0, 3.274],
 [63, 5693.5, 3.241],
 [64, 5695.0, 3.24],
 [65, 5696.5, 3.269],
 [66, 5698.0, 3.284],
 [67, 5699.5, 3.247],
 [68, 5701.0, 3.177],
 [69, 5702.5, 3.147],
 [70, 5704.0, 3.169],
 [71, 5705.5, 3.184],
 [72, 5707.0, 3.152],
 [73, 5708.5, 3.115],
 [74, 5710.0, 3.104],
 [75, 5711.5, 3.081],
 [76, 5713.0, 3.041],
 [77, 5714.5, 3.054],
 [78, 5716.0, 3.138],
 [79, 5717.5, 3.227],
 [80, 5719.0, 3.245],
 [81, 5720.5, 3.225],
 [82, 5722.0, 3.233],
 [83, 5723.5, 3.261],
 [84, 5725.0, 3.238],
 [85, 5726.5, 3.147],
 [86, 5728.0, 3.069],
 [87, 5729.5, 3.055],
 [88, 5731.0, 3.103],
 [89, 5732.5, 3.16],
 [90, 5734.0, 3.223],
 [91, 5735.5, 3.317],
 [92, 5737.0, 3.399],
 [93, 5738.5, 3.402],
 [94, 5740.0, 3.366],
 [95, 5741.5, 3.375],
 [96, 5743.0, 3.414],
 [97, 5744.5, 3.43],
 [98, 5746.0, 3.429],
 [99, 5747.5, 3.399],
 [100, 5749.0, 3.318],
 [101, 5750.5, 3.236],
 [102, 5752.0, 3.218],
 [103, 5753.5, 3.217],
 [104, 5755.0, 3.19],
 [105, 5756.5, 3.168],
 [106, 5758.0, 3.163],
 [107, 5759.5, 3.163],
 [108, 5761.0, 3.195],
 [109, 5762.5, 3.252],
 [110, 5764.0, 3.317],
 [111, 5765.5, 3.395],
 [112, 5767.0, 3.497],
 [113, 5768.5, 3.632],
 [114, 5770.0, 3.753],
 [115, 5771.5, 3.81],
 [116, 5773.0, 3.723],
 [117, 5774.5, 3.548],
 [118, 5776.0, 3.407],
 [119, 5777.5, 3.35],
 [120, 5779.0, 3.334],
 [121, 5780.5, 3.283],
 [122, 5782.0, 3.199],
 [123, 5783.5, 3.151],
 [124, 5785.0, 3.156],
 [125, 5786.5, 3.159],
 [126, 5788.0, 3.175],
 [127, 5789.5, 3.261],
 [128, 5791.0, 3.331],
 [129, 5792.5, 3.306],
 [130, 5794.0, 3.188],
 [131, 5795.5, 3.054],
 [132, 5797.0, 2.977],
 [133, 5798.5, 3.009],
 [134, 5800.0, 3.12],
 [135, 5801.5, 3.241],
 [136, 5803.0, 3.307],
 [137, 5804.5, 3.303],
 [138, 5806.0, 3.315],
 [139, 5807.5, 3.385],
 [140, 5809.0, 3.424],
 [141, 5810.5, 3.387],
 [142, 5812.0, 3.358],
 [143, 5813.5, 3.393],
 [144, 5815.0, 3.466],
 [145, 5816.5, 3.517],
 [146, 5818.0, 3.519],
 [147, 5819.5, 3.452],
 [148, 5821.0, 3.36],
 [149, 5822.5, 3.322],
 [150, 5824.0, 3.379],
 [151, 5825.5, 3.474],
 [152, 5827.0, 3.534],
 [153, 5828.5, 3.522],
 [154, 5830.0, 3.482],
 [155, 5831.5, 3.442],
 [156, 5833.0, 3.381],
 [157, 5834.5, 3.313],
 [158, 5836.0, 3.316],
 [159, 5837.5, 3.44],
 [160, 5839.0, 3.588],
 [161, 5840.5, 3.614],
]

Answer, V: 0.9 angstrom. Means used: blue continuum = 3.31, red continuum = 3.4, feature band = 3.21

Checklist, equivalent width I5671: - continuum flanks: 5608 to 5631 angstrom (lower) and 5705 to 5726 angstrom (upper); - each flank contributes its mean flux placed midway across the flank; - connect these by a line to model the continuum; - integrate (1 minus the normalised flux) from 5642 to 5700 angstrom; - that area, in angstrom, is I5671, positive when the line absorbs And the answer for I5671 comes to -1.1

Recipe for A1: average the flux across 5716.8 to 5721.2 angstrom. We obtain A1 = 3.23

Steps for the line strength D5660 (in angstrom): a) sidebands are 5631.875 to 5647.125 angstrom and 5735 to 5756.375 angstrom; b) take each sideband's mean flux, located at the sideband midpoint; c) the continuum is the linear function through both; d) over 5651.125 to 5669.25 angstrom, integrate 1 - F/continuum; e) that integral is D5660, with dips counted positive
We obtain 0.7 angstrom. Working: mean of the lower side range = 3.23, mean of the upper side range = 3.33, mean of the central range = 3.12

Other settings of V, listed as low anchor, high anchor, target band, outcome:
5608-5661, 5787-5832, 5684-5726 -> 0.28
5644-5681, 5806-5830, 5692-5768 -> 1.18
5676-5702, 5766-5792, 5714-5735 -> 0.88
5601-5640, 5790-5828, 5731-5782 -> -1.09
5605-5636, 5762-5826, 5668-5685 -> 0.15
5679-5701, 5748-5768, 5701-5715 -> 0.64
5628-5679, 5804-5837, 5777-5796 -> 0.78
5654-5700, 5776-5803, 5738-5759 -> -0.66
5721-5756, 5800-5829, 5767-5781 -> -0.90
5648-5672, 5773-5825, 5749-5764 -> 0.22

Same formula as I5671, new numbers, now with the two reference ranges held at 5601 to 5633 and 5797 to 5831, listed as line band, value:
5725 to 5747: 0.1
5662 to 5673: 0.1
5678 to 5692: -0.1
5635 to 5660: 0.3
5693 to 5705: 0.1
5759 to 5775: -0.8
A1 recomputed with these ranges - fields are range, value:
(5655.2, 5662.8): 3.1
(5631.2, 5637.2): 3.3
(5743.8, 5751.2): 3.36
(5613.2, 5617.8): 3.11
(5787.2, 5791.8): 3.26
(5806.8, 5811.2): 3.4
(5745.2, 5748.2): 3.41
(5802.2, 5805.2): 3.3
